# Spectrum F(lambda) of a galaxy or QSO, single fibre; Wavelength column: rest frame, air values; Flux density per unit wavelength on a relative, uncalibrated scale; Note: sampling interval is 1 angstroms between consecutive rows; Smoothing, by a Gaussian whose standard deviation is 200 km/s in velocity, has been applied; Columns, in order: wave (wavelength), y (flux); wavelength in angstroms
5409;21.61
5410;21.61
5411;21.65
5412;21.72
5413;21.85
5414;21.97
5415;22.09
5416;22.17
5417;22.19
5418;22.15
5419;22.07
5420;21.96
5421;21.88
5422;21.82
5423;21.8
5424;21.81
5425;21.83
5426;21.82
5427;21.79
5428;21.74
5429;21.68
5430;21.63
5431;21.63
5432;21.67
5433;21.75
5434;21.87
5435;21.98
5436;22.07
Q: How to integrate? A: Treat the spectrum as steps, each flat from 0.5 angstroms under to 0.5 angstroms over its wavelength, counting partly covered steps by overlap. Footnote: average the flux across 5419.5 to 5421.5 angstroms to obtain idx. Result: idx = 21.9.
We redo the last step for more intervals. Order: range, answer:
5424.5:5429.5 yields 21.8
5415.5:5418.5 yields 22.2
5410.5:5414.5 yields 21.8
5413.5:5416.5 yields 22.1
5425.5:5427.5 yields 21.8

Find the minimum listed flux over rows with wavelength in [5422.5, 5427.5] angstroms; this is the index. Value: 21.79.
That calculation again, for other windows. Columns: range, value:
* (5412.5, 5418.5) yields 21.85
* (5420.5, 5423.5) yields 21.8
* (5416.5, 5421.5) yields 21.88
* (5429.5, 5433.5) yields 21.63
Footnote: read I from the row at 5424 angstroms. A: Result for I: 21.81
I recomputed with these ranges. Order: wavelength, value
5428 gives 21.74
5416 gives 22.17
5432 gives 21.67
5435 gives 21.98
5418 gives 22.15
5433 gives 21.75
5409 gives 21.61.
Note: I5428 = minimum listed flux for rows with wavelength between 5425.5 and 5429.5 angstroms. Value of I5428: 21.68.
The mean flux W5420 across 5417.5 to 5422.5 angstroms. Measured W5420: 22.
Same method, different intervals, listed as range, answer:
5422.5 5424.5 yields 21.8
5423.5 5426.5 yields 21.8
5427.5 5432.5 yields 21.7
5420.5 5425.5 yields 21.8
